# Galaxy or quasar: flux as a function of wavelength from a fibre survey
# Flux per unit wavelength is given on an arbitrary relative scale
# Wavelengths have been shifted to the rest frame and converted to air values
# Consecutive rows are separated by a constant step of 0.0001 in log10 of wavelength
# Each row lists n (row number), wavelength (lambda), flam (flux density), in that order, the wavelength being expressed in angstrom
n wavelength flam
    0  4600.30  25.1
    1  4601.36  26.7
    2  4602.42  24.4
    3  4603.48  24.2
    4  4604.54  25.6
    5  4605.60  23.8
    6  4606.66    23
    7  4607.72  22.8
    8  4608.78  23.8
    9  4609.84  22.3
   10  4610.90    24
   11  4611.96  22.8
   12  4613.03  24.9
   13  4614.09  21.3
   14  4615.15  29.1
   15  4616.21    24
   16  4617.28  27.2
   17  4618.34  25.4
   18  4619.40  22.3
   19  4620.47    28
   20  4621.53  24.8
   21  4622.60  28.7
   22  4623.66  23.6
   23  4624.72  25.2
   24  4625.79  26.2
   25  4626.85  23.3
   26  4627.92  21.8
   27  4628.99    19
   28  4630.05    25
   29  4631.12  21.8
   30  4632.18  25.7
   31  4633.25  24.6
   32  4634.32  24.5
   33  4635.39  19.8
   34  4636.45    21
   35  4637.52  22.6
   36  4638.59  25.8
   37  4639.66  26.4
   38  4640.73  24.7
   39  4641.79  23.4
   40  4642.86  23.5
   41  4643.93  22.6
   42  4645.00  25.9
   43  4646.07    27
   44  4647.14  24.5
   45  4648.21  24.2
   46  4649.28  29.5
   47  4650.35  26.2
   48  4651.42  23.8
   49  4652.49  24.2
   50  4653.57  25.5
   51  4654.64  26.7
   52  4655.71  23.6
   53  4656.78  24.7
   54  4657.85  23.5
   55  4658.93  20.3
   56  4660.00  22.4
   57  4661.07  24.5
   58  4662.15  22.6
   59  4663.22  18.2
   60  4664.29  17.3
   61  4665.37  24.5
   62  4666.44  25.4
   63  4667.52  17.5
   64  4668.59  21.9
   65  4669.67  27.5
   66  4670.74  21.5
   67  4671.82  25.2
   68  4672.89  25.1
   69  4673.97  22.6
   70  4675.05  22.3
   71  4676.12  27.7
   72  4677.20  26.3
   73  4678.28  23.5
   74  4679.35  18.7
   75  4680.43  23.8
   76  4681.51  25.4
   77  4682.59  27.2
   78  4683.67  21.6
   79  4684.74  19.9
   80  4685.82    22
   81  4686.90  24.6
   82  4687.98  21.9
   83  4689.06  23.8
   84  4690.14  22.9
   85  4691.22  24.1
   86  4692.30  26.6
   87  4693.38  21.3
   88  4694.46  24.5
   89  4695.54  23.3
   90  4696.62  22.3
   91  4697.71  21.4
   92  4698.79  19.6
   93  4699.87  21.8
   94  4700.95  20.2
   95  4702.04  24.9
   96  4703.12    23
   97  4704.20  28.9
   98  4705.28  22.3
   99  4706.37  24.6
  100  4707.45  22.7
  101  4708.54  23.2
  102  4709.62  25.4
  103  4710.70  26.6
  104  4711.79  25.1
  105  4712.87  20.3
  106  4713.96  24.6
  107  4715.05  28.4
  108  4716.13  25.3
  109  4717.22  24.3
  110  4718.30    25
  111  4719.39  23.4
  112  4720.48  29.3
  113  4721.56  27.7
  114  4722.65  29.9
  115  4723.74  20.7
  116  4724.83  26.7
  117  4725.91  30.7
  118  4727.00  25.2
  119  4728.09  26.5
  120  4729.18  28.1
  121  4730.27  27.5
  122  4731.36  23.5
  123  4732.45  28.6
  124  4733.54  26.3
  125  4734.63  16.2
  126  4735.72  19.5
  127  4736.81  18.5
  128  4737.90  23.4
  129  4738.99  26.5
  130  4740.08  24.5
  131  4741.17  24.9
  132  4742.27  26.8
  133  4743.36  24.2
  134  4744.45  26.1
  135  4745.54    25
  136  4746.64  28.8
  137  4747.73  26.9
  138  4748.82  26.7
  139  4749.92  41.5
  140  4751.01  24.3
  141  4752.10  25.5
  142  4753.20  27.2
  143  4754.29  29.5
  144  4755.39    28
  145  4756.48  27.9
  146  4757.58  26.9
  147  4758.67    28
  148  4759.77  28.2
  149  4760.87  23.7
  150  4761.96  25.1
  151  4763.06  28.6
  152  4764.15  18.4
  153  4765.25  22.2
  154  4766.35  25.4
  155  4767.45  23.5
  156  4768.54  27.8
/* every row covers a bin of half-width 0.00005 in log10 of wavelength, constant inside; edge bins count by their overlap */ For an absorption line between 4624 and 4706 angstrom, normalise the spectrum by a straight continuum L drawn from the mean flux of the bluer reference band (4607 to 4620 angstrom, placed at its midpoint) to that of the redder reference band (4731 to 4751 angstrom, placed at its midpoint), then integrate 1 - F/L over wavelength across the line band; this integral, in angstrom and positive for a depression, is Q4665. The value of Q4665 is 3.8 angstrom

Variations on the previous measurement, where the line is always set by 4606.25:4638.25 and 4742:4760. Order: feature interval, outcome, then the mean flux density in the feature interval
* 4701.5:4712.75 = 0.8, 24.5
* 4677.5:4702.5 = 3.0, 22.9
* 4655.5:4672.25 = 1.8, 22.5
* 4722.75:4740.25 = 1.6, 24.7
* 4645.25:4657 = -0.3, 25.5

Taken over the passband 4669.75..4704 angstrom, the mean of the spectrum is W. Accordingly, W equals 23.3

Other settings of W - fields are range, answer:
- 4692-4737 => 24.4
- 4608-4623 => 24.8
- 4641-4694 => 23.7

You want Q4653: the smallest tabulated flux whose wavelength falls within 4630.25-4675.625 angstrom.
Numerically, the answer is 17.3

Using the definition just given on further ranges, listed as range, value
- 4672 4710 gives 18.7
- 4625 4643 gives 19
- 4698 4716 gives 19.6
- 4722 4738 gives 16.2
